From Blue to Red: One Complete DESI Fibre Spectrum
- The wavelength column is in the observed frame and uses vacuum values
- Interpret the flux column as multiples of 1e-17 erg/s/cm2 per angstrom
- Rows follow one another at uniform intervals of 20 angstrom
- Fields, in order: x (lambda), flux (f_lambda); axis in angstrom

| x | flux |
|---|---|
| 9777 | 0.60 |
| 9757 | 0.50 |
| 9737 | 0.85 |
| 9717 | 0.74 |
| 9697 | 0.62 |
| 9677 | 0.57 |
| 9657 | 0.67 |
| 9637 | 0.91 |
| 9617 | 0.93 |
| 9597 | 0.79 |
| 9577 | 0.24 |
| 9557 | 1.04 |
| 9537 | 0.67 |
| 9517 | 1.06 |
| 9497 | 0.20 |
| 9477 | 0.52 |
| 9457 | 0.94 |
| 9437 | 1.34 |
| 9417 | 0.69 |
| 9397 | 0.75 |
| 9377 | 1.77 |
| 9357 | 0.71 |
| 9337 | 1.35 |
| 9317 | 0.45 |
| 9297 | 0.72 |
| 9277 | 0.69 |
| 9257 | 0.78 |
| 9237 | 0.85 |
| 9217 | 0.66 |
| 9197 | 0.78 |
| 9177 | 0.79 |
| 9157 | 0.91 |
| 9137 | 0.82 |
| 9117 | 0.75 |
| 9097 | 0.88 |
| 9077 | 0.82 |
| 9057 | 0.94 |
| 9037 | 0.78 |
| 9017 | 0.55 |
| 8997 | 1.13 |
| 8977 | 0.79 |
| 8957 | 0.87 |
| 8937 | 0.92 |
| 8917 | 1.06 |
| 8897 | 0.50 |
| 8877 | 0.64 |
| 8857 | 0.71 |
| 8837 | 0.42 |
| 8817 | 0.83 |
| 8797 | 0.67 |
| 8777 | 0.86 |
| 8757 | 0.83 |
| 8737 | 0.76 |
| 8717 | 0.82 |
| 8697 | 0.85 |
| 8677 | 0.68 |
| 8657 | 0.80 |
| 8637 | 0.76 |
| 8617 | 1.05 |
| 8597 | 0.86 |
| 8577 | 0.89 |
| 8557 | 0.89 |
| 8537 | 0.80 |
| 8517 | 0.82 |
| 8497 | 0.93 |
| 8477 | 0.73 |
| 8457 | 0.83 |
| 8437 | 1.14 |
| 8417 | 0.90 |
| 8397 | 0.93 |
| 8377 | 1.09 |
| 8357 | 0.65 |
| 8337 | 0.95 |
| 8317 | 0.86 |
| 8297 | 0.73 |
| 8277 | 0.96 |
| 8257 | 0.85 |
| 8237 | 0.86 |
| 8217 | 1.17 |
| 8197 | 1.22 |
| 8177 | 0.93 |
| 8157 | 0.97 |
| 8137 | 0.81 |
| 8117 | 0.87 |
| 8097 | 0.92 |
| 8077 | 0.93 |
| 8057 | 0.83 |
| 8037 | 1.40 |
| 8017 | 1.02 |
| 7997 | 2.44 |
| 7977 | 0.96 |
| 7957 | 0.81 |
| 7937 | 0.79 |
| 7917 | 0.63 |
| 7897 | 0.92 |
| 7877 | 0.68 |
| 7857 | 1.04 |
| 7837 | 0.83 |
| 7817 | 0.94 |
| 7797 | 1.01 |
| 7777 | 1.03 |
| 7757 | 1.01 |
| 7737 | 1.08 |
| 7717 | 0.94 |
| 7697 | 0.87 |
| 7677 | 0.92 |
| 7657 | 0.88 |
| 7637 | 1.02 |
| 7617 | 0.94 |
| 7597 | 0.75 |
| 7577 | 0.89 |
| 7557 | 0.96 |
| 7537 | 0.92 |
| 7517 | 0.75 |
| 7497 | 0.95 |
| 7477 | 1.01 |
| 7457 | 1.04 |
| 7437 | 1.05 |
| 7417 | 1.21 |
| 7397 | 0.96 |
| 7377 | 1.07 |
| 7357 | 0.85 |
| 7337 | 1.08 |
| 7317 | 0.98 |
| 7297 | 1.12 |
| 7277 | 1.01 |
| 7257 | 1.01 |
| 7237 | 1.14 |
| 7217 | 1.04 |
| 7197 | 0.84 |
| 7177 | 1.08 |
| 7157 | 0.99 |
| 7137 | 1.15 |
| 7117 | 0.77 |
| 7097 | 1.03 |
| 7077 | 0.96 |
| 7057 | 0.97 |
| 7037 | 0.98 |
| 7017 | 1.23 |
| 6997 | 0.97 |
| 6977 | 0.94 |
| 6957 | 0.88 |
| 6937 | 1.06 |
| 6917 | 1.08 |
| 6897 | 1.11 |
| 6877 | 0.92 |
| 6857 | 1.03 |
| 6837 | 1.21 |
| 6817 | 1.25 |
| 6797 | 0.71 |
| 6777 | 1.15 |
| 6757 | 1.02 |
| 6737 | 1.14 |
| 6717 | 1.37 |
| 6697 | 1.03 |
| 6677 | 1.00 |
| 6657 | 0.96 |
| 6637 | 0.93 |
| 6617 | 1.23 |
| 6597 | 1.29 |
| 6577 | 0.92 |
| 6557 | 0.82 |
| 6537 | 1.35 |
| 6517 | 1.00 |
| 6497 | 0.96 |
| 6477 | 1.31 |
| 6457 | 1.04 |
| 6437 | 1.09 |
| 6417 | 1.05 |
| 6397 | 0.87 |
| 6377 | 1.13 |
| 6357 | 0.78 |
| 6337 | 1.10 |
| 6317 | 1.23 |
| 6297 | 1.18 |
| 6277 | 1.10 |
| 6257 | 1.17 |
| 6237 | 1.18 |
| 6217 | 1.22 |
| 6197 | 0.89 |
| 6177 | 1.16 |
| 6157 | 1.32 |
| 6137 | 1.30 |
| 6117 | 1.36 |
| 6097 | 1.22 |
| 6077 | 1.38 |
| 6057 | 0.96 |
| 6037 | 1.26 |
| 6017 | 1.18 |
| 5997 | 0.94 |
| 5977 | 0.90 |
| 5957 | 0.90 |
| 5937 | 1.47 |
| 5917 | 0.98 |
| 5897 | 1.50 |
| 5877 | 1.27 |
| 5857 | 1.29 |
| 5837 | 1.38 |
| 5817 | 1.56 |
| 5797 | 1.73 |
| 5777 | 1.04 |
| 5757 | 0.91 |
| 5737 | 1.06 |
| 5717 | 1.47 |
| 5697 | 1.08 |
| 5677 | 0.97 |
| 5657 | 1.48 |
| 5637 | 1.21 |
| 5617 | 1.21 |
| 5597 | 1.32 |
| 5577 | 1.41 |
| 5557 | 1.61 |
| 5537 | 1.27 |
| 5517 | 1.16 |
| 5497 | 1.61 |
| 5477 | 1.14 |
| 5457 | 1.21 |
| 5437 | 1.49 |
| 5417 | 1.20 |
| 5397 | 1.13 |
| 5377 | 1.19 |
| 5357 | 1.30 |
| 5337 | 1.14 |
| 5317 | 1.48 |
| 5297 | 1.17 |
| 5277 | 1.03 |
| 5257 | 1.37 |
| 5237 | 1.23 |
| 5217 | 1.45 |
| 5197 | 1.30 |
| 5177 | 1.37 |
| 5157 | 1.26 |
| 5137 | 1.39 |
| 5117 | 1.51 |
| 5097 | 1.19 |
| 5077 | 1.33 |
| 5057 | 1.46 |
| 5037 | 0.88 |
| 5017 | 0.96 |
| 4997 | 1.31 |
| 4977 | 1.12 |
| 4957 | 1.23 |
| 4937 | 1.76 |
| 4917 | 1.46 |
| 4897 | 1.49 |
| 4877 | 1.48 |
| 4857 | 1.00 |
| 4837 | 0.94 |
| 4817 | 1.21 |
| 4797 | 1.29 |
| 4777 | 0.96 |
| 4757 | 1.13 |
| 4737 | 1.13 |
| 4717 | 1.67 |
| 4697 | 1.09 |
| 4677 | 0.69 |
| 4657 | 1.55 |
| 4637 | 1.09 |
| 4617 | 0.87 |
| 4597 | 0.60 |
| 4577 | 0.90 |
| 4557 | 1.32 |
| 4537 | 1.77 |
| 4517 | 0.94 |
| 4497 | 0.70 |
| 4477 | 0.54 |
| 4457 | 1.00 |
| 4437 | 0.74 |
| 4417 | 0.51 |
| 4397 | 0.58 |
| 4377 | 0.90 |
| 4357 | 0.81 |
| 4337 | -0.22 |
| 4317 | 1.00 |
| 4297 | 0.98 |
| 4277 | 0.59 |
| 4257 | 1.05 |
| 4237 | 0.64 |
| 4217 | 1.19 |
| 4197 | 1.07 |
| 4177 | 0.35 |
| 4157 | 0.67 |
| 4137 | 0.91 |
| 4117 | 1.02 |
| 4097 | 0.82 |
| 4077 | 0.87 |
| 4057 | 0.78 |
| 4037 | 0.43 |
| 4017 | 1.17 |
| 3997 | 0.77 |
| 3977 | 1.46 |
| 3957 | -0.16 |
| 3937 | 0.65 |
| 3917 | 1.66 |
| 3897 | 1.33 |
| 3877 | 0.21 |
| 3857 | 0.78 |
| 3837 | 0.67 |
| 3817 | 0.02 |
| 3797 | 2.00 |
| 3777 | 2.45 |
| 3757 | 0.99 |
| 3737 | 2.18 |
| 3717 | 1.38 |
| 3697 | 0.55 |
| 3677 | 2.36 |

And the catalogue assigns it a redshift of 0.219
